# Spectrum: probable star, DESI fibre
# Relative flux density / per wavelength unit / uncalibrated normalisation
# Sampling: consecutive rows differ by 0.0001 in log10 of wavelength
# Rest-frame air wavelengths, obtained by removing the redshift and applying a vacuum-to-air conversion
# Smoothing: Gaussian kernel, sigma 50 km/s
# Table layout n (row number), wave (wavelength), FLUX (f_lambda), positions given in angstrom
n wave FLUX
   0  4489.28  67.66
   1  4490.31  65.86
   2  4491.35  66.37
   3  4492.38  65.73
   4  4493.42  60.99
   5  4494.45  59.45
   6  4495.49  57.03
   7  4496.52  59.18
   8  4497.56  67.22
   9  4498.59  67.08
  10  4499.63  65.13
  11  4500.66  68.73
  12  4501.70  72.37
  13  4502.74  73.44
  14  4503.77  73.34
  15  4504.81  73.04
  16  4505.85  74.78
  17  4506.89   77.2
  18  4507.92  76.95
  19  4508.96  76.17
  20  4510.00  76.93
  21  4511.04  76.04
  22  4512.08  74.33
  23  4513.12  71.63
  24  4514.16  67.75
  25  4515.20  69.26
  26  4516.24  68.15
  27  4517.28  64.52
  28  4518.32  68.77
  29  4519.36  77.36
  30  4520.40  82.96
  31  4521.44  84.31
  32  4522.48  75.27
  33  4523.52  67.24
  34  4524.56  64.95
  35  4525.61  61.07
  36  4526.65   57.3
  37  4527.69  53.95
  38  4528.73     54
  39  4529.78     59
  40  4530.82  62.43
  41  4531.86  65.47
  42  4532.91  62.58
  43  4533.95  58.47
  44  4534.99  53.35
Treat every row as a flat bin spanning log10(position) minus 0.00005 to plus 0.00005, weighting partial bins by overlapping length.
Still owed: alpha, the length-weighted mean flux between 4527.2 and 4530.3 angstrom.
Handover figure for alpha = 55.6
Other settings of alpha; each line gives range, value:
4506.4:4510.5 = 76.9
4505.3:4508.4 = 76.3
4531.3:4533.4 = 63.9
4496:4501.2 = 65.5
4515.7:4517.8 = 66.4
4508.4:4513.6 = 75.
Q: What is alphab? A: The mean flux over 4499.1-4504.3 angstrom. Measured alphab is 70.6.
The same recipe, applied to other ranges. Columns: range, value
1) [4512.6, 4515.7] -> 69.5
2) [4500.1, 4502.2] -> 70.5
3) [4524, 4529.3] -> 58.3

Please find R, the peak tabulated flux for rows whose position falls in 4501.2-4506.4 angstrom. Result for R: 74.78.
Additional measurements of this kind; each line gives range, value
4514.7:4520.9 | 82.96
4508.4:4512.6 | 76.93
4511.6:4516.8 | 74.33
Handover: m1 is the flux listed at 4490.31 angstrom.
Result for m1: 65.86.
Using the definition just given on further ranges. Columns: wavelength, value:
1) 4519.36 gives 77.36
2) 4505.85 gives 74.78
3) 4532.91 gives 62.58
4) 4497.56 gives 67.22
